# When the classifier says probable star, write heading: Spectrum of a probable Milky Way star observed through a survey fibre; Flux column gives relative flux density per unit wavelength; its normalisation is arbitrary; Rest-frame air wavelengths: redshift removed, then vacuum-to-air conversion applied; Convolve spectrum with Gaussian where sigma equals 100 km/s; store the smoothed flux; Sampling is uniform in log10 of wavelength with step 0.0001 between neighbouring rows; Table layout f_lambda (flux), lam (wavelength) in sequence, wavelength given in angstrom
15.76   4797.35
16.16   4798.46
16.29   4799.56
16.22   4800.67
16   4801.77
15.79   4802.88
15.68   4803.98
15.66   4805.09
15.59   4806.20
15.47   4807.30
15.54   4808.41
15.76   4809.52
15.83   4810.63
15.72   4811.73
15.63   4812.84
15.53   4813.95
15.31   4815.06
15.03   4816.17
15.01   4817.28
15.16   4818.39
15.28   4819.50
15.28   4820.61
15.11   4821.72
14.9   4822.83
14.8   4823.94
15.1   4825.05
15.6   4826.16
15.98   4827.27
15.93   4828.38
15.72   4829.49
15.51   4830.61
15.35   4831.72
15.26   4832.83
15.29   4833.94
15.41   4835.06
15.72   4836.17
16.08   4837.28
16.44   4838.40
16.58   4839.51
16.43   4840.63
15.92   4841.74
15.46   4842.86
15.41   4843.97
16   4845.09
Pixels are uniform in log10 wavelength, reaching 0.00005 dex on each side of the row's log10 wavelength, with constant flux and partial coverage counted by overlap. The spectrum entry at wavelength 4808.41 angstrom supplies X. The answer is 15.54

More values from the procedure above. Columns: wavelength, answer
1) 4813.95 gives 15.53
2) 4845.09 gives 16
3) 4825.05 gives 15.1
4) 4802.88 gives 15.79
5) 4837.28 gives 16.08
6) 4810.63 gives 15.83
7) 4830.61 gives 15.51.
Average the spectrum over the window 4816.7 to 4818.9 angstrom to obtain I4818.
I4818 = 15.1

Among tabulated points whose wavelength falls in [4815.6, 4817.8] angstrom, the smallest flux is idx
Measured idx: 15.01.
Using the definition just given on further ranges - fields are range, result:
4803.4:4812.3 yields 15.47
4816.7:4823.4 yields 14.9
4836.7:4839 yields 16.08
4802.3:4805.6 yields 15.66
